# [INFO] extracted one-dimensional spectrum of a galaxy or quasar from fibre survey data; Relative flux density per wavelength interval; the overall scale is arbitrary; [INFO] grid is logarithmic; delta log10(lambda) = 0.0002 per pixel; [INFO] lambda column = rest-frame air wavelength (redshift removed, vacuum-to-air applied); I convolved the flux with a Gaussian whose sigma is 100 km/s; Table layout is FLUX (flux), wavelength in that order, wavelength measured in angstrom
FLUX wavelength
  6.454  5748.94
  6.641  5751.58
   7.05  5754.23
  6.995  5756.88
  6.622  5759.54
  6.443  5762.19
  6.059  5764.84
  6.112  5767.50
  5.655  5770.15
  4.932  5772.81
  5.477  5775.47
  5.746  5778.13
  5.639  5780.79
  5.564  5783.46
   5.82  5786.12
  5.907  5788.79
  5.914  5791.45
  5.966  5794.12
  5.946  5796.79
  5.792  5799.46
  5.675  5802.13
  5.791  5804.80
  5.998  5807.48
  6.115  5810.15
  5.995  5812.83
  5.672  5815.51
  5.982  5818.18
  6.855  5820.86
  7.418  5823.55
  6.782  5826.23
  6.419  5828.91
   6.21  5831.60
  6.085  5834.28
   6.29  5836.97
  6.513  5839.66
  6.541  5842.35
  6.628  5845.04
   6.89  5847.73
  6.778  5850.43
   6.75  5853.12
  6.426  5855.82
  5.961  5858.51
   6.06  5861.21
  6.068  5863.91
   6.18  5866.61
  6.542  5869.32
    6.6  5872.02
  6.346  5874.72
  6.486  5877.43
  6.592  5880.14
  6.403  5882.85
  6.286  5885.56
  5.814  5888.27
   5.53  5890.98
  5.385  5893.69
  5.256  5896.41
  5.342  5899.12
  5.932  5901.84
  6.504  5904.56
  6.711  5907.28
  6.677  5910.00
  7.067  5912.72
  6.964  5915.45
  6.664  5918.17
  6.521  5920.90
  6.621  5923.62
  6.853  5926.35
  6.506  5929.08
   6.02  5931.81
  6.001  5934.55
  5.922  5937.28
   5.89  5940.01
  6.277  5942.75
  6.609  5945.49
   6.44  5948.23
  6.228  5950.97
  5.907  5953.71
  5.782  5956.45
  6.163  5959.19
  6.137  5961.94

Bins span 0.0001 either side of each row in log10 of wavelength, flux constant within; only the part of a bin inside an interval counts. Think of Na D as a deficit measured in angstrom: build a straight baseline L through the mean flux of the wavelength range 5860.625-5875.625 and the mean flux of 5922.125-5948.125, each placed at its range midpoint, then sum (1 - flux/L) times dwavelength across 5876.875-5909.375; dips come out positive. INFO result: 1.47 angstrom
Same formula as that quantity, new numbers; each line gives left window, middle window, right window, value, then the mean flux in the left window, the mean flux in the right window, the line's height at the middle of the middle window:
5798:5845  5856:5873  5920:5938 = 0.15 angstrom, 6.25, 6.36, 6.3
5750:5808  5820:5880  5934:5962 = -4.40 angstrom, 5.99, 6.13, 6.05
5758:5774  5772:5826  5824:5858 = 2.58 angstrom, 5.99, 6.54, 6.23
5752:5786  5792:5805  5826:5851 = 0.80 angstrom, 6.03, 6.49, 6.23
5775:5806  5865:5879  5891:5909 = -1.43 angstrom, 5.78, 5.85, 5.83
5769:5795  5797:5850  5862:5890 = -3.11 angstrom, 5.66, 6.31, 5.95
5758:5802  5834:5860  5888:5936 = -1.92 angstrom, 5.85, 6.25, 6.05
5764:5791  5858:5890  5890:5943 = -1.10 angstrom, 5.69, 6.24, 6.07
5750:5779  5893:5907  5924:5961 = 0.95 angstrom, 6.17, 6.21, 6.2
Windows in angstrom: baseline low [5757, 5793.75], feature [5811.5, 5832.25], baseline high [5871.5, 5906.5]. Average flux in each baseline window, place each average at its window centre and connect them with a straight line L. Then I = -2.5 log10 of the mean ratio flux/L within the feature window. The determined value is -0.08 mag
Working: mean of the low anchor 5.88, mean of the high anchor 6.03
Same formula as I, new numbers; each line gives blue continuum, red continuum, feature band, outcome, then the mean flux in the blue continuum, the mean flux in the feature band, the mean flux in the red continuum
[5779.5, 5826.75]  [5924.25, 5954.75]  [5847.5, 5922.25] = -0.024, 6.03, 6.3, 6.25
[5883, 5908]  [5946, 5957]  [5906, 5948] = -0.080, 5.87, 6.48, 6.15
